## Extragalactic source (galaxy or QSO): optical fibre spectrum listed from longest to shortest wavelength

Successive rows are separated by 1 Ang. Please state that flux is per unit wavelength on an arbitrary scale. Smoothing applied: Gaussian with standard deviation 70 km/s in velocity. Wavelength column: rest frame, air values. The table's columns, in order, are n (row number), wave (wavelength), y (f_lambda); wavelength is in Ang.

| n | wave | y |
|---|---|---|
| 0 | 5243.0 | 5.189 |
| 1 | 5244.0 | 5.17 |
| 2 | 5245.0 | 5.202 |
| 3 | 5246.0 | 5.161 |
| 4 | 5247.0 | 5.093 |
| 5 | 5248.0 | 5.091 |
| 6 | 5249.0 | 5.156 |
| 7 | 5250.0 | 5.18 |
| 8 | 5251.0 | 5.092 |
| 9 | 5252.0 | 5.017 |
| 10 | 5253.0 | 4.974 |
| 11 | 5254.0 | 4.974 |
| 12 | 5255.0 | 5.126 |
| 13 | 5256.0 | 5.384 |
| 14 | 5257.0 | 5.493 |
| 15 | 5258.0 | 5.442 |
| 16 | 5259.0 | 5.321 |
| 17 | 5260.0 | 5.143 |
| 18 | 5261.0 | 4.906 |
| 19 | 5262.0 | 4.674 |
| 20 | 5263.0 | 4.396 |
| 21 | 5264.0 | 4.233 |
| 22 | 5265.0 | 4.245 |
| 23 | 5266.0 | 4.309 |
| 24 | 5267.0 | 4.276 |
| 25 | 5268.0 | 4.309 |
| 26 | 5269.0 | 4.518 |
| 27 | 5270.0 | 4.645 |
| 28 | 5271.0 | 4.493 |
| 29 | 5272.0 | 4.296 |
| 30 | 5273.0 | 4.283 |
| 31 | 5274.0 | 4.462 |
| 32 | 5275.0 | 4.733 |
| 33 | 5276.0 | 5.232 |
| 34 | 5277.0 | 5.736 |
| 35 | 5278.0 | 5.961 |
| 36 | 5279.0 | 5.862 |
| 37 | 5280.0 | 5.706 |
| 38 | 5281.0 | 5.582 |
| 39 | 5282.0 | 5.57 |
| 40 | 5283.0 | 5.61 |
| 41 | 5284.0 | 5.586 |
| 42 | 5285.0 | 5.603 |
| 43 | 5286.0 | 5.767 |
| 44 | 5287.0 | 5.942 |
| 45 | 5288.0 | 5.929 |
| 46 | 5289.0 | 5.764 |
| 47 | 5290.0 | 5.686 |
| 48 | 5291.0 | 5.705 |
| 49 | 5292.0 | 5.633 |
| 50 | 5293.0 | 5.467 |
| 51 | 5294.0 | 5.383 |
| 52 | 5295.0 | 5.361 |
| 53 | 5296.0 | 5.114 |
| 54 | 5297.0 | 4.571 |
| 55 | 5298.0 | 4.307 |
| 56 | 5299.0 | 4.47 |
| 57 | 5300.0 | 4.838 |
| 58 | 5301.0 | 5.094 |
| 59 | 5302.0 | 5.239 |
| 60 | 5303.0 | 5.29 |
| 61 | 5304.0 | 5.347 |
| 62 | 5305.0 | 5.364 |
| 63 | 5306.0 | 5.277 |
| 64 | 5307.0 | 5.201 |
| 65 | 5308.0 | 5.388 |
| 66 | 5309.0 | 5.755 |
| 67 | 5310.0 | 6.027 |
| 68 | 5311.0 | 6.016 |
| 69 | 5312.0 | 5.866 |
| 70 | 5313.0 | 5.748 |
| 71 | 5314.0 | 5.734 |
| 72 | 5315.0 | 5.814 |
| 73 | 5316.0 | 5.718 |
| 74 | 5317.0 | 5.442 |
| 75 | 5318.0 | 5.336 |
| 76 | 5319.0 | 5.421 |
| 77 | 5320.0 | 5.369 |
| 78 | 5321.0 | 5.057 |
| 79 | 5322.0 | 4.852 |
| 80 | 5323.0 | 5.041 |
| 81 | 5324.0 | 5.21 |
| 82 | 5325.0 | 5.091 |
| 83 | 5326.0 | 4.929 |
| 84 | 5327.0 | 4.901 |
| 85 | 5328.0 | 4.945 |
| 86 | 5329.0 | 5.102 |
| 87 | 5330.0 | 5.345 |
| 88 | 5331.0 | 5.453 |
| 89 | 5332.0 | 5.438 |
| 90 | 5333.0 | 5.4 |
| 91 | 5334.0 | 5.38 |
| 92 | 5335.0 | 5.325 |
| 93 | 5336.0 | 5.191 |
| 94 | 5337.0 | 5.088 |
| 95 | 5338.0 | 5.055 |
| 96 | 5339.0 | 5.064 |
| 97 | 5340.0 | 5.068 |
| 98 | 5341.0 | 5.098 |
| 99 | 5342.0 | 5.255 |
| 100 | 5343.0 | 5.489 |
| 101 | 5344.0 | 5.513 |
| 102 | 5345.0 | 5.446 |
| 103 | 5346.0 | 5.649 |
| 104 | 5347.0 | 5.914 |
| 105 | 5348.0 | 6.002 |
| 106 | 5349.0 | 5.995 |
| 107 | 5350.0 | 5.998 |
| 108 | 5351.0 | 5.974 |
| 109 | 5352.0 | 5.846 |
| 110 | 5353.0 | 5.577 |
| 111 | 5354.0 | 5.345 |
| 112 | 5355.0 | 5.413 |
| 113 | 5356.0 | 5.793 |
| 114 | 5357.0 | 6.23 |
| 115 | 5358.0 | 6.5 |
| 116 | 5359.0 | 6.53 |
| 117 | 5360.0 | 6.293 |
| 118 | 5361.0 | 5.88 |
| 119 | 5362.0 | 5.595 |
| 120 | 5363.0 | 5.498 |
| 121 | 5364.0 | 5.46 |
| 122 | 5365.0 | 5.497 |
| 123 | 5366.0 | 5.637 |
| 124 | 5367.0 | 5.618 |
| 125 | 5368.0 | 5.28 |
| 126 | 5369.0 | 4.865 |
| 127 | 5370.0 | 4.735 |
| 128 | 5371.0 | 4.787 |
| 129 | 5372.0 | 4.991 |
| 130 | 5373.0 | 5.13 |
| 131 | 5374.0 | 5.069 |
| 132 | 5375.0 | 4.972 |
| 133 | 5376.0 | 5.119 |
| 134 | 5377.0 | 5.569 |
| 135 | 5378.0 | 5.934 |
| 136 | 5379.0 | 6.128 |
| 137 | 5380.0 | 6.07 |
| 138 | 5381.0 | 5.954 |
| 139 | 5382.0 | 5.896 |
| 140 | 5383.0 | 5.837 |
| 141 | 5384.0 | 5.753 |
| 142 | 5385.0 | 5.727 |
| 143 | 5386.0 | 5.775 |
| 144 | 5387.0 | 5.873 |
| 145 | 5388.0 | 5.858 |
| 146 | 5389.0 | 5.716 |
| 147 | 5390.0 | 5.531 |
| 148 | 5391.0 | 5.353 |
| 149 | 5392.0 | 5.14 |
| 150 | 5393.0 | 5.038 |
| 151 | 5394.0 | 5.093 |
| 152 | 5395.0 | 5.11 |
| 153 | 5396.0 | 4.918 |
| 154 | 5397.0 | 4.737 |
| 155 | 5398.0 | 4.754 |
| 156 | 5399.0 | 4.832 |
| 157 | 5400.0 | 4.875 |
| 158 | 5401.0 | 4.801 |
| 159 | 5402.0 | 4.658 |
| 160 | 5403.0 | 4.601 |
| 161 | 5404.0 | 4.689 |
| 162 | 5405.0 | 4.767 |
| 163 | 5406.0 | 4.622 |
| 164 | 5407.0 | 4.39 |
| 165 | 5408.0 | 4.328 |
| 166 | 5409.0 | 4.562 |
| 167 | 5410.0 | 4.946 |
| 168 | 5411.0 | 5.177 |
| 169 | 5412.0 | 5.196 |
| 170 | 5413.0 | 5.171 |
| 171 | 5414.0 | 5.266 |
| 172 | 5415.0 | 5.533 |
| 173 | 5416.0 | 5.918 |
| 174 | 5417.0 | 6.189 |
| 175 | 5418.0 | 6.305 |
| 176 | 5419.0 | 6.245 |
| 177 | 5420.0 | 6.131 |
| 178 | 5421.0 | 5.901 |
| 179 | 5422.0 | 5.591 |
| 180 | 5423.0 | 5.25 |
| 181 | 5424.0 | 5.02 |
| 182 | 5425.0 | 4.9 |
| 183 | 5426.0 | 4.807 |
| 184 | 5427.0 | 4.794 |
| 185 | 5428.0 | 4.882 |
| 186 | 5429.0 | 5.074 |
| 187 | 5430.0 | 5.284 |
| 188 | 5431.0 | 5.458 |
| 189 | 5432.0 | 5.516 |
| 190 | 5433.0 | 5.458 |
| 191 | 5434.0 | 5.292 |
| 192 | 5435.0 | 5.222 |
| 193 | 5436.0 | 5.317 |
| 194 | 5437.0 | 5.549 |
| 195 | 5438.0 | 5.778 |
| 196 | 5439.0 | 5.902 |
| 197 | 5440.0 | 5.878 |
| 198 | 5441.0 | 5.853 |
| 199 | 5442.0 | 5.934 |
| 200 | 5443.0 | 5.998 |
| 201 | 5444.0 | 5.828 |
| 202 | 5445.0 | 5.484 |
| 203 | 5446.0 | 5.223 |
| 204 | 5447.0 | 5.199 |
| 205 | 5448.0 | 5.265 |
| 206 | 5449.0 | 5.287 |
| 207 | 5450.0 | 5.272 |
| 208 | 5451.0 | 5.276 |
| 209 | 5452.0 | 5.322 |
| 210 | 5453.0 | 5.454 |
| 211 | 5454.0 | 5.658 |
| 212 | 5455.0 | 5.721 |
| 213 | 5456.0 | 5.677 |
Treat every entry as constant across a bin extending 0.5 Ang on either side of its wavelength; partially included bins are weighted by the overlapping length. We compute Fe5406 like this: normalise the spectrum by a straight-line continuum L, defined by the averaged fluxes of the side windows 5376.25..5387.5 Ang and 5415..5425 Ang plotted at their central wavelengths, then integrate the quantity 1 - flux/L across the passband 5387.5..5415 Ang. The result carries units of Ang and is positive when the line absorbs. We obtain 3.9 Ang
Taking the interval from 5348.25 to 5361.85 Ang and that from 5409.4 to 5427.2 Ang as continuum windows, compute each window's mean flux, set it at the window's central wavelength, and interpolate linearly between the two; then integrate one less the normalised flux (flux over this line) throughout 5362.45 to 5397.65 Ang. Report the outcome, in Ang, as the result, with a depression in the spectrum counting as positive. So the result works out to 2.1 Ang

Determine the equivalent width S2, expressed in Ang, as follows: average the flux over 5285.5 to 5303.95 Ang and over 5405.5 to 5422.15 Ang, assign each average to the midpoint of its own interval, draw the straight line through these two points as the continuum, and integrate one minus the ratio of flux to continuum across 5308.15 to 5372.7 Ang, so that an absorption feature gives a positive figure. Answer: -1.8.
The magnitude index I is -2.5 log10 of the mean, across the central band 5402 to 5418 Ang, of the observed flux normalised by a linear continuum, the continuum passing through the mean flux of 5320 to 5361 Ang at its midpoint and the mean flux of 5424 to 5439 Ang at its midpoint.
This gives 0.05 mag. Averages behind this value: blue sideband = 5.47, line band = 5.05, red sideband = 5.25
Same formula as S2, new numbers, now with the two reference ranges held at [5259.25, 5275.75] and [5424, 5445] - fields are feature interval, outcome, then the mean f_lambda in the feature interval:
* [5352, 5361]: -1.70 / 5.95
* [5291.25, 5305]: -1.24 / 5.11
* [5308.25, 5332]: -2.95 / 5.4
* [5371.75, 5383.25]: -1.00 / 5.56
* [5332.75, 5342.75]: -0.60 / 5.19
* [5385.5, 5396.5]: -0.45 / 5.4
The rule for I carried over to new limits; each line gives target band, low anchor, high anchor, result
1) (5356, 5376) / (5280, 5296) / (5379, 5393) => 0.04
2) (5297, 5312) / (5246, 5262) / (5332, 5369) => 0.03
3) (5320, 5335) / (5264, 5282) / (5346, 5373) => 0.04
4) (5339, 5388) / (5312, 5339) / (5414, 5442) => -0.05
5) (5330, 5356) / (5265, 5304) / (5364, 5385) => -0.03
